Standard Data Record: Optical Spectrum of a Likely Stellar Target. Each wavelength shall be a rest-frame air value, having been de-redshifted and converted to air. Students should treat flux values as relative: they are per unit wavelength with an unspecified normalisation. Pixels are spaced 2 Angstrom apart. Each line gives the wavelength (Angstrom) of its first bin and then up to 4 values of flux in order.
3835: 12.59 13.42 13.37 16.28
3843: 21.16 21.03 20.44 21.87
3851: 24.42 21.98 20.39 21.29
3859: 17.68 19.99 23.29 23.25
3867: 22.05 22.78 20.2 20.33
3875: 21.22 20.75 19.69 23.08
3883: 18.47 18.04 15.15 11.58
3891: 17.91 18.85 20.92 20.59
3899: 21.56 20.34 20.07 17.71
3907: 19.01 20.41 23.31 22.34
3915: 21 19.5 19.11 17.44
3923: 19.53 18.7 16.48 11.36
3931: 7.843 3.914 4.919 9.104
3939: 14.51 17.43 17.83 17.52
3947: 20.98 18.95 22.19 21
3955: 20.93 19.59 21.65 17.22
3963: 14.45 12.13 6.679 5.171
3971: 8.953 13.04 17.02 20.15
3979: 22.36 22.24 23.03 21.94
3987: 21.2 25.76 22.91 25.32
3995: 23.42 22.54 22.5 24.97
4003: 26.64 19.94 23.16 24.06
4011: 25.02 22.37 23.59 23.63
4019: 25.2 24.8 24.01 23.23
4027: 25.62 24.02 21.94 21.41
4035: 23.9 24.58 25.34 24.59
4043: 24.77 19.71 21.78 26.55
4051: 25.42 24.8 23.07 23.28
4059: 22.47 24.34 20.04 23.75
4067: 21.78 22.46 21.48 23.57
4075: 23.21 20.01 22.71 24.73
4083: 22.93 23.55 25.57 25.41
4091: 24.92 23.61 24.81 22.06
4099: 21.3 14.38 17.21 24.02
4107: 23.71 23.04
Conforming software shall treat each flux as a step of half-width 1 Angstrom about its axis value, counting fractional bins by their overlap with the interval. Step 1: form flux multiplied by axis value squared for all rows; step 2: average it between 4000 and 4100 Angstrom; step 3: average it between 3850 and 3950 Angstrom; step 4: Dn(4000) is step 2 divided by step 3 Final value 1.37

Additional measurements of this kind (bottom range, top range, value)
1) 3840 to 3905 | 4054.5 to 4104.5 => 1.24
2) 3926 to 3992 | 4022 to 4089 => 1.50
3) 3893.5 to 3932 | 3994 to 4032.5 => 1.33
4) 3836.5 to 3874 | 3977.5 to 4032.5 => 1.24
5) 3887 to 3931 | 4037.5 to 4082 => 1.34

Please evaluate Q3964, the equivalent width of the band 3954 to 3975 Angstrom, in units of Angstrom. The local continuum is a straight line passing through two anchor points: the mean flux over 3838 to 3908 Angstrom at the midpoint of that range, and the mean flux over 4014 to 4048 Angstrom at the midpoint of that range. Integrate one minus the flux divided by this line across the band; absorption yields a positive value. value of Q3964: 7.5 Angstrom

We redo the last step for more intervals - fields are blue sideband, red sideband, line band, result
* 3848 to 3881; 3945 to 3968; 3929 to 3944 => 6.2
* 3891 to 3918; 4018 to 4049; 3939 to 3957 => 1.8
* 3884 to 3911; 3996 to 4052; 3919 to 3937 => 6.5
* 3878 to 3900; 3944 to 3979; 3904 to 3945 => 3.7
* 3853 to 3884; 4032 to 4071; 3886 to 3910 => 3.0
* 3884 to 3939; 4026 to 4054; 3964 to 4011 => 2.8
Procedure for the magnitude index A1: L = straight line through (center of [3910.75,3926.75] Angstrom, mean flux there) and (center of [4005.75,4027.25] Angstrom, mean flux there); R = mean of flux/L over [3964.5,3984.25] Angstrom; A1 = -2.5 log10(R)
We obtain 0.41 mag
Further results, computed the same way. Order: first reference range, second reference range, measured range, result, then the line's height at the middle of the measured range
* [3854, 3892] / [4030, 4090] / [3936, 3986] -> 0.251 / 21.5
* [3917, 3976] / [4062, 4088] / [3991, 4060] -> -0.201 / 19.8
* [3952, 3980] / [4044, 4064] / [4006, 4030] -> -0.195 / 20.1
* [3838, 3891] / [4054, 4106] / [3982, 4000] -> -0.082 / 21.5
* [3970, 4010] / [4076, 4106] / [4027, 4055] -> -0.084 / 22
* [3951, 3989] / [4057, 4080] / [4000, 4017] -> -0.217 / 19.4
